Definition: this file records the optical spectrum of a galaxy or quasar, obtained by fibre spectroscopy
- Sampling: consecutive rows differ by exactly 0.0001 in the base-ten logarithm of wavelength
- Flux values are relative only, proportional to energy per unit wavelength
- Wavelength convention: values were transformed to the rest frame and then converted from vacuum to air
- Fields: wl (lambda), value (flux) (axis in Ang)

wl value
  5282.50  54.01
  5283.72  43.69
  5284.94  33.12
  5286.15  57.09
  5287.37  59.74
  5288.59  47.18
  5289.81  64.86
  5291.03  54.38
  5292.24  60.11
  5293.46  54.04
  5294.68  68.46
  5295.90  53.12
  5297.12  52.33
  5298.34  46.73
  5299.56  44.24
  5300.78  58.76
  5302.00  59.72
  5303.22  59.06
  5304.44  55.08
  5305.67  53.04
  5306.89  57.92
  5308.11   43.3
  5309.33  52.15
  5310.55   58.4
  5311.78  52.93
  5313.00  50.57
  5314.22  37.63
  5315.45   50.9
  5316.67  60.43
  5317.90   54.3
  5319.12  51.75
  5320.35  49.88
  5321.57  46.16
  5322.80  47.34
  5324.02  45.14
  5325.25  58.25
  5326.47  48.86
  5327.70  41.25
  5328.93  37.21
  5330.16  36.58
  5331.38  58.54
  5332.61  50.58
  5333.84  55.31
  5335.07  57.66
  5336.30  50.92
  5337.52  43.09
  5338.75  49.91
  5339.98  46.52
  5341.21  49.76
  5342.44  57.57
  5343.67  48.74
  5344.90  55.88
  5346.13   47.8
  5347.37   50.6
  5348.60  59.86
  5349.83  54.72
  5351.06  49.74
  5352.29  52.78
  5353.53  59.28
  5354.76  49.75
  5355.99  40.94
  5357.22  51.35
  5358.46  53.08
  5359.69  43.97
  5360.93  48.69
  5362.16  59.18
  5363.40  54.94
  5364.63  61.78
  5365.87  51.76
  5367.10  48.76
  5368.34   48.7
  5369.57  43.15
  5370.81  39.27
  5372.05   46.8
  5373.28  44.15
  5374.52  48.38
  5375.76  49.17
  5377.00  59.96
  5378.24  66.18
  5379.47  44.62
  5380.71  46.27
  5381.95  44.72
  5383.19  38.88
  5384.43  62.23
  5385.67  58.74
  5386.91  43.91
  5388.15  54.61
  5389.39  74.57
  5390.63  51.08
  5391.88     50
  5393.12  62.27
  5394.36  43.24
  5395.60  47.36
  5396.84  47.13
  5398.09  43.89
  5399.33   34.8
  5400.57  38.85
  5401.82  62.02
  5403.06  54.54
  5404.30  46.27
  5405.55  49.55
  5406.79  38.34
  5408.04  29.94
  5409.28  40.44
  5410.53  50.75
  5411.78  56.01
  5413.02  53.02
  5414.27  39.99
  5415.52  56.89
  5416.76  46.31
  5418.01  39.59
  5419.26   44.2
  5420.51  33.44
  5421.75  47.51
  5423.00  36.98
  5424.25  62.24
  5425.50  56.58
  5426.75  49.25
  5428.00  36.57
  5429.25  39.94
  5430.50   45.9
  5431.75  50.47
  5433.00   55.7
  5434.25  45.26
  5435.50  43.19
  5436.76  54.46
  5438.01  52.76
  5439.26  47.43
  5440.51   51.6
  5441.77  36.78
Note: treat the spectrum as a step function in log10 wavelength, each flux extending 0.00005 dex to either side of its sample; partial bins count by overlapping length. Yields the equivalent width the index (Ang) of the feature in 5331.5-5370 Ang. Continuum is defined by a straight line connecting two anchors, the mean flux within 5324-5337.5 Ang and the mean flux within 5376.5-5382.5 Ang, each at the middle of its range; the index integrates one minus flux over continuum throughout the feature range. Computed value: -1.0 Ang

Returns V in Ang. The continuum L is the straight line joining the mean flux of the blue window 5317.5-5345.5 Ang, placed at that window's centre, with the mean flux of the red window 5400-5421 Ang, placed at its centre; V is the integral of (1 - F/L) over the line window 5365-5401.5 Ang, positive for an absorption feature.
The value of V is -1.9 Ang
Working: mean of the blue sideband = 49.6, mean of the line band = 49.6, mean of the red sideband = 46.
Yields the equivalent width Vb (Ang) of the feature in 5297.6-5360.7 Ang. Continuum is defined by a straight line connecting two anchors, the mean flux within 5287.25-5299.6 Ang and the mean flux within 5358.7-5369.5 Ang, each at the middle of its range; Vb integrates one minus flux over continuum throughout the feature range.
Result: 3.1 Ang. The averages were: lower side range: 55.3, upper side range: 51.8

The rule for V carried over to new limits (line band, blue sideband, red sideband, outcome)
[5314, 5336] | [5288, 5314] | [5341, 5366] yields 1.63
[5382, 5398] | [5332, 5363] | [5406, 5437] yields -1.28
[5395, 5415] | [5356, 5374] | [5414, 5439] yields 0.82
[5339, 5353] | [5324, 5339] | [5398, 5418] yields -1.11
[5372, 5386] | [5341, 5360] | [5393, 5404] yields -0.45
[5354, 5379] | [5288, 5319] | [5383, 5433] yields -0.04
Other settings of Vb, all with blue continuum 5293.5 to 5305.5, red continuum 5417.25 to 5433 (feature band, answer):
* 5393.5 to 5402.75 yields 0.31 Ang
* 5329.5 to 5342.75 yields 0.50 Ang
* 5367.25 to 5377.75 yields 0.39 Ang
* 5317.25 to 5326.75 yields 0.55 Ang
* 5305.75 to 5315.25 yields 0.65 Ang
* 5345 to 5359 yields -0.22 Ang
